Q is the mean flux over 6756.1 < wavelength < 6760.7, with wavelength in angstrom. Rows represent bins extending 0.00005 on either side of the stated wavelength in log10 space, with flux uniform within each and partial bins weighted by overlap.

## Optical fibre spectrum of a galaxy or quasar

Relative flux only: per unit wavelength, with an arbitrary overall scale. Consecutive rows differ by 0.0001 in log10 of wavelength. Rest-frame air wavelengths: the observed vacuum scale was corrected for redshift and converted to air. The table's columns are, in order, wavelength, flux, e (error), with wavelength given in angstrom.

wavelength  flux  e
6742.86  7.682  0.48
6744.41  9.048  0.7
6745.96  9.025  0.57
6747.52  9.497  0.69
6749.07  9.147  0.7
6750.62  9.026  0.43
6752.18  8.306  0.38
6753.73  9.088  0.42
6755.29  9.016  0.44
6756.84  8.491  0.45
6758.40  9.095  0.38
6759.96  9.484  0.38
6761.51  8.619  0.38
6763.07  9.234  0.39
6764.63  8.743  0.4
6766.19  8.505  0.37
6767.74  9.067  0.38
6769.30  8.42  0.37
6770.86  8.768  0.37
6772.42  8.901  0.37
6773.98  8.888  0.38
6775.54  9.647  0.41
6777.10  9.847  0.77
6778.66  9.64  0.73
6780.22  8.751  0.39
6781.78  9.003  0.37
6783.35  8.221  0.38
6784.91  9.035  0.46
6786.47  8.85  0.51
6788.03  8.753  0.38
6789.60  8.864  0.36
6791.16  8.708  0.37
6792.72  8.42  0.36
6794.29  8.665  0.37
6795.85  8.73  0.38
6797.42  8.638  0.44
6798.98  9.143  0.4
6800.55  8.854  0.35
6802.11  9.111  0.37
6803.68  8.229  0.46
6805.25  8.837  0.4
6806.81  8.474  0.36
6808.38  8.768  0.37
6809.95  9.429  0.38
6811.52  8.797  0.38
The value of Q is 9.01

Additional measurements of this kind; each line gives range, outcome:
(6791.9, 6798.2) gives 8.61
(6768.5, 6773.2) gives 8.69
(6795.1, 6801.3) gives 8.84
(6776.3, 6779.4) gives 9.75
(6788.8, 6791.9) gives 8.78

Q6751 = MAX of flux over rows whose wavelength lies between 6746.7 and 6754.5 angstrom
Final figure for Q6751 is 9.497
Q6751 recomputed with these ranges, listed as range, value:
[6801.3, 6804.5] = 9.111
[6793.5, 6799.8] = 9.143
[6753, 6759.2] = 9.095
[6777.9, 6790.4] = 9.64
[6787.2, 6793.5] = 8.864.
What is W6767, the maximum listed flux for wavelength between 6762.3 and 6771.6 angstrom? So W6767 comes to 9.234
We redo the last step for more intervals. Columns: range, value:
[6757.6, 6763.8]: 9.484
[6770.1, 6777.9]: 9.847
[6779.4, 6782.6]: 9.003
